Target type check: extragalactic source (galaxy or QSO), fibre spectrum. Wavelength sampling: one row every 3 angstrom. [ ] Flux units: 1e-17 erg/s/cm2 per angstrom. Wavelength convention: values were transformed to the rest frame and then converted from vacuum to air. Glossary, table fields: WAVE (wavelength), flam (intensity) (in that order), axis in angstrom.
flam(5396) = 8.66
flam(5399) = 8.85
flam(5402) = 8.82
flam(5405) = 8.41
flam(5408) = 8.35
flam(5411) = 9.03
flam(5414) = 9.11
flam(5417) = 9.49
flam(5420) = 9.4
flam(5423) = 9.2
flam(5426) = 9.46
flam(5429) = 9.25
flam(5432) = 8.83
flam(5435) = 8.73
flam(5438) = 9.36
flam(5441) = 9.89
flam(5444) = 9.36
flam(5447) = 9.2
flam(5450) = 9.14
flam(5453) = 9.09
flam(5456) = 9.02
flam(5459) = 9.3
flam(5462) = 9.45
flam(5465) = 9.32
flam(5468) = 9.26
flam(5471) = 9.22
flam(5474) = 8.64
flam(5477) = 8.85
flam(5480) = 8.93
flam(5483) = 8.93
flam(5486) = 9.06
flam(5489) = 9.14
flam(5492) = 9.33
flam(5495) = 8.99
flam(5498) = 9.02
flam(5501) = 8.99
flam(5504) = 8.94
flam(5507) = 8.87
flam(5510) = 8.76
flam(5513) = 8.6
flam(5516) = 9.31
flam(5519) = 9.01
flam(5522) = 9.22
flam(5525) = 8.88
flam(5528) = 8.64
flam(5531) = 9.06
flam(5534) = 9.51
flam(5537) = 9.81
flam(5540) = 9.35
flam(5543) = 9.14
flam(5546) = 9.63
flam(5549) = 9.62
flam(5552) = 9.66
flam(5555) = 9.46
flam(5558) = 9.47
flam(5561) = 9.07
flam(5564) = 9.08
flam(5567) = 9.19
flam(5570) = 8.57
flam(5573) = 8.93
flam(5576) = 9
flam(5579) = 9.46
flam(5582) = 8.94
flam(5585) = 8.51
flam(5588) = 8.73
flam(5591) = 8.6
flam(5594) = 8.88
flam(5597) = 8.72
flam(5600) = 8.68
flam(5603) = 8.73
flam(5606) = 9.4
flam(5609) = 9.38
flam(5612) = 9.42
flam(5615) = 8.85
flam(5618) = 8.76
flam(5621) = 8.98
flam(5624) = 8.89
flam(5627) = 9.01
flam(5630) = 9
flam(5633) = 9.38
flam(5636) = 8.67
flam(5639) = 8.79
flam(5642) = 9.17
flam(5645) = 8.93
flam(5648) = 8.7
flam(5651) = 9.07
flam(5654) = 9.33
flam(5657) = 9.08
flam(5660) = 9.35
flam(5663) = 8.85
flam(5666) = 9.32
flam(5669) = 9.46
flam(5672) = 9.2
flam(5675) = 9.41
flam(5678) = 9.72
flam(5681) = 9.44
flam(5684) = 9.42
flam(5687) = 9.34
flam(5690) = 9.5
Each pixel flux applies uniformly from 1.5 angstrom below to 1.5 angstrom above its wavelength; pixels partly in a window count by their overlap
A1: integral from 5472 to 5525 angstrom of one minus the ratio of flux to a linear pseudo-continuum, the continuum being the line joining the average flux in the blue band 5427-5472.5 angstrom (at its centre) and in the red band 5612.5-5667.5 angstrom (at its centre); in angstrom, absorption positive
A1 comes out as 1.15 angstrom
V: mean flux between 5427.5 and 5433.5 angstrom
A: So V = 9.04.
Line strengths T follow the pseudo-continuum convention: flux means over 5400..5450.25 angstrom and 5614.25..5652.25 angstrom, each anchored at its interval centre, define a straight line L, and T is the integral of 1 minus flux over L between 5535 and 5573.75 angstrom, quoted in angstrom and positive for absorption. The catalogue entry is -1.3 angstrom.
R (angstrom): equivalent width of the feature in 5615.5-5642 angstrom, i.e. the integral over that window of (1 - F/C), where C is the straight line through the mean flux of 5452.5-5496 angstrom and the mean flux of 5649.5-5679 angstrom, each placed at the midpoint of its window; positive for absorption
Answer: 0.85 angstrom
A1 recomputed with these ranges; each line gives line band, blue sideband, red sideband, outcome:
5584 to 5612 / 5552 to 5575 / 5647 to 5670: 0.8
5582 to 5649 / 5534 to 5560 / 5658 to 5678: 3.3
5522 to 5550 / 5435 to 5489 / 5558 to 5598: -0.9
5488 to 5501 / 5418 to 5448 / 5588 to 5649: 0.1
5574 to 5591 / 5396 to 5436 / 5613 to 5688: 0.3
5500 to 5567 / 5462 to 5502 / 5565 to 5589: -1.5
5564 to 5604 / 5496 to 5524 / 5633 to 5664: 0.6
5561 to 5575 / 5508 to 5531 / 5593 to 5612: 0.0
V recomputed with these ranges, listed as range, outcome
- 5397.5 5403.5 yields 8.83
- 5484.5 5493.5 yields 9.18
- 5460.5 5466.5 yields 9.38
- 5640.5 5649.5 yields 8.93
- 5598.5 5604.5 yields 8.71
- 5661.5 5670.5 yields 9.21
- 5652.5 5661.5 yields 9.25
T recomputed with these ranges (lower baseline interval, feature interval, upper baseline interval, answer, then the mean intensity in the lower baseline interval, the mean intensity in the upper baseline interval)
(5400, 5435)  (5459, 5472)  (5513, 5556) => -0.3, 9.02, 9.28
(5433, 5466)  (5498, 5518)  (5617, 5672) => 0.6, 9.25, 9.05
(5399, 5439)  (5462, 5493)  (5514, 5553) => 0.2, 9.02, 9.28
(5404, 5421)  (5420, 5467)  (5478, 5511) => -1.4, 8.97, 9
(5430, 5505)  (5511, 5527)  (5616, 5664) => 0.2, 9.12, 9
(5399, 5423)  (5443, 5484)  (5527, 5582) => -0.3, 8.95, 9.26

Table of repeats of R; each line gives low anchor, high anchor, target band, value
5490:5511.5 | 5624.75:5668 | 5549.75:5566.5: -0.6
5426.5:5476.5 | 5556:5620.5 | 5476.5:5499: 0.2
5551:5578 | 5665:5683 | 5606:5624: 0.4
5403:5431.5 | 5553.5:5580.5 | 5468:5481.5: 0.2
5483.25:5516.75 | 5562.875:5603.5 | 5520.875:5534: -0.1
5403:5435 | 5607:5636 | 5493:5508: 0.1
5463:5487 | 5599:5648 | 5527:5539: -0.4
